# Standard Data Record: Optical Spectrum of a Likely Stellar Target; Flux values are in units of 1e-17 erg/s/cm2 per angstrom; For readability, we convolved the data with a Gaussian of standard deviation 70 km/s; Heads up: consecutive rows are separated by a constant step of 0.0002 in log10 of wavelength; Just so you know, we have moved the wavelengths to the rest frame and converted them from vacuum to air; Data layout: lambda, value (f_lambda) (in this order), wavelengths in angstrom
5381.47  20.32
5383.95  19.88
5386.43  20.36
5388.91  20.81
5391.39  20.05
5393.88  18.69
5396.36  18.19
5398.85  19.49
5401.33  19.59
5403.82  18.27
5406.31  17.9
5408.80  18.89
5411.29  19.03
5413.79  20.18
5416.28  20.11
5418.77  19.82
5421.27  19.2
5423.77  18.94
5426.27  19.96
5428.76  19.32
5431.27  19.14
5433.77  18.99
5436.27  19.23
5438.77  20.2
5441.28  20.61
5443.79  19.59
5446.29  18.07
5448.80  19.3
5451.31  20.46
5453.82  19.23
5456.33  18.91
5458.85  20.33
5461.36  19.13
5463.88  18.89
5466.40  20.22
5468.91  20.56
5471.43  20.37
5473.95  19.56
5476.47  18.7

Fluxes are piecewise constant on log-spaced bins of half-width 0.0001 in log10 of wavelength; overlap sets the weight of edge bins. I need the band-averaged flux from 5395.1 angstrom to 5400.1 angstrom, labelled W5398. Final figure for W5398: 18.9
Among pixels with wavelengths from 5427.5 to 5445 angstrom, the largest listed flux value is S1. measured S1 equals 20.61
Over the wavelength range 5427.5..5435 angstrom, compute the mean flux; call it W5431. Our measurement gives 19.2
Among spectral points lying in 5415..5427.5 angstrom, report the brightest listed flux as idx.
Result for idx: 20.11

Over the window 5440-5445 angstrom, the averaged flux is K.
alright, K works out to 20.1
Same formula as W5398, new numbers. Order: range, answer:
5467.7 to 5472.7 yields 20.5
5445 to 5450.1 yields 18.7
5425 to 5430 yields 19.7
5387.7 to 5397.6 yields 19.4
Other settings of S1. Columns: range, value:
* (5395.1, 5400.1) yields 19.49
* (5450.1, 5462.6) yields 20.46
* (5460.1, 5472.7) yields 20.56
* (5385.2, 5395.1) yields 20.81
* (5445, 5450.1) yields 19.3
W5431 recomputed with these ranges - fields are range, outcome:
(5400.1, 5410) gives 18.7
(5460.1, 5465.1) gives 19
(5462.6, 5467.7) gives 19.6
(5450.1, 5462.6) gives 19.6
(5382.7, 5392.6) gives 20.3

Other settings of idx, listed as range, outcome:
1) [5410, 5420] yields 20.18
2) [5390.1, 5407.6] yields 20.05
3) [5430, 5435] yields 19.14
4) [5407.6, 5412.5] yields 19.03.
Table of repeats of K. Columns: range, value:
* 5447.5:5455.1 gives 19.7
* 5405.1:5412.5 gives 18.6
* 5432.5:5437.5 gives 19.1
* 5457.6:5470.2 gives 19.8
